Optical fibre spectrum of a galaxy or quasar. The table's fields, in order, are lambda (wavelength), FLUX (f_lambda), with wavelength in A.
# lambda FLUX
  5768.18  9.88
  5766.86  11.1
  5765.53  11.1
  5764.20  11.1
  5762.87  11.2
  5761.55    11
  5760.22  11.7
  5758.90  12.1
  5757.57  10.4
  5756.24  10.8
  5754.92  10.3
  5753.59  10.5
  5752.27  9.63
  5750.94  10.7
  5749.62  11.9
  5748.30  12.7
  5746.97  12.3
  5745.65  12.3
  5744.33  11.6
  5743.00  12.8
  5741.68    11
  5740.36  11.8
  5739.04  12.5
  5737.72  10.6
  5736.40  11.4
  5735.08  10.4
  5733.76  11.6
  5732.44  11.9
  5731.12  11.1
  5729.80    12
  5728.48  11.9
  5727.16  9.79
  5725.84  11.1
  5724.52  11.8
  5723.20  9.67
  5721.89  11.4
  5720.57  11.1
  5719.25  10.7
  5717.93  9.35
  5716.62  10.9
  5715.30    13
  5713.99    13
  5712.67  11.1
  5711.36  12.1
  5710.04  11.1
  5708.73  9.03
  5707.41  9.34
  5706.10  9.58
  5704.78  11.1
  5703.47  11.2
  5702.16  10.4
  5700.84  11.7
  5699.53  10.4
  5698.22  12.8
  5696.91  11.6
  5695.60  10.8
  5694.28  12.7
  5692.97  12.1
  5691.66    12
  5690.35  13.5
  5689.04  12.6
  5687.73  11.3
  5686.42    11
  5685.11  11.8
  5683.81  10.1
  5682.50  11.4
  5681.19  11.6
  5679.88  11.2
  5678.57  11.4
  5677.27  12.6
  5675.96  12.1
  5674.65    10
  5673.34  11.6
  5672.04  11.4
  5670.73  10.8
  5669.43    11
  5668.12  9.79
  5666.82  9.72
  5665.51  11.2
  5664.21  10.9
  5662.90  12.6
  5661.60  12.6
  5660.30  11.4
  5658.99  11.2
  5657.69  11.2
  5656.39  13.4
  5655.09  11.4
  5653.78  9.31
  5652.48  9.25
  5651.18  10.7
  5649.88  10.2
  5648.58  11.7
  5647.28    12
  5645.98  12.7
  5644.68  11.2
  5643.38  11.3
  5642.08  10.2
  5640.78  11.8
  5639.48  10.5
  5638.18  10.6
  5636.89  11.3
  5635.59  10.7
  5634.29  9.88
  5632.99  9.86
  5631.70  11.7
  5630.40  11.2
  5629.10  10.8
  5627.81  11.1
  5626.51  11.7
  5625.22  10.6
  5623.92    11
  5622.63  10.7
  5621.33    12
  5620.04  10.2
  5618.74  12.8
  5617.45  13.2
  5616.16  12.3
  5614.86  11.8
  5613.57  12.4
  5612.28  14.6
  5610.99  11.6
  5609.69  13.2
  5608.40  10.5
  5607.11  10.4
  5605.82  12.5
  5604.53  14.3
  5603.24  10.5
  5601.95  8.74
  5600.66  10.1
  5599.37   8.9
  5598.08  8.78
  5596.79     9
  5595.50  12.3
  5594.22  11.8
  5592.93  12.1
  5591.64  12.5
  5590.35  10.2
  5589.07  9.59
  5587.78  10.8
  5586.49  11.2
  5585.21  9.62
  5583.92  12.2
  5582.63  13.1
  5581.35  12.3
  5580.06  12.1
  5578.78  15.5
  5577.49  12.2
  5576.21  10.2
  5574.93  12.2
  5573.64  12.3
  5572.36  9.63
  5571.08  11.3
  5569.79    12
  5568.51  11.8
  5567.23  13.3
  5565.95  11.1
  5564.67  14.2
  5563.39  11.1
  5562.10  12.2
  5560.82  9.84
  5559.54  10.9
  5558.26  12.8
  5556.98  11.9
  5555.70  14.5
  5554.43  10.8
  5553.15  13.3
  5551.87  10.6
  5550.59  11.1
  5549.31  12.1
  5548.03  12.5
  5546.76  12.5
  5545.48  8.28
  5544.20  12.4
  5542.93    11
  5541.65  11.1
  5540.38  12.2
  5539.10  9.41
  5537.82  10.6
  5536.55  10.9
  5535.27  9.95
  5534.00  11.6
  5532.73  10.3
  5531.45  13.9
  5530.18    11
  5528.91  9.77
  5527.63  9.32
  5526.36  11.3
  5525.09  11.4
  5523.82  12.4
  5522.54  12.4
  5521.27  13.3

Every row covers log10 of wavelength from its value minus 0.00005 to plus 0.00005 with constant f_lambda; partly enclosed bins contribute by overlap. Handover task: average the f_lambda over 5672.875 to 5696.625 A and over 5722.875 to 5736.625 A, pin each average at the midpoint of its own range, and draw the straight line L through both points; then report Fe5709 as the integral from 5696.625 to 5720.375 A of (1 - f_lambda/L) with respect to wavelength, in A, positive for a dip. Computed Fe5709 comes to 0.80 A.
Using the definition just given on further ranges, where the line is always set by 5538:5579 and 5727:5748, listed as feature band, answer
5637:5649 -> 0.35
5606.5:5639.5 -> 0.71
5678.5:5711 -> 1.03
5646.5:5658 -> 0.62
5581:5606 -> 1.51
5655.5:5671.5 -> 0.46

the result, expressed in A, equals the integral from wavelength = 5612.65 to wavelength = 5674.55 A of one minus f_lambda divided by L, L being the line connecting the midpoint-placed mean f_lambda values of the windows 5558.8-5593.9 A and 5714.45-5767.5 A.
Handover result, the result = 1.6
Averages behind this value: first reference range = 11.7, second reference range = 11.3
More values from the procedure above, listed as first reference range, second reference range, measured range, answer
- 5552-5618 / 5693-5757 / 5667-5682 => 0.27 A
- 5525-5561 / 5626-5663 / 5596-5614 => 0.15 A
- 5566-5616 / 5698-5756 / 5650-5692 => 0.08 A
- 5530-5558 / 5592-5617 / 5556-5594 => -1.07 A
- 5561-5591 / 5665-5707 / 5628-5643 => 0.92 A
